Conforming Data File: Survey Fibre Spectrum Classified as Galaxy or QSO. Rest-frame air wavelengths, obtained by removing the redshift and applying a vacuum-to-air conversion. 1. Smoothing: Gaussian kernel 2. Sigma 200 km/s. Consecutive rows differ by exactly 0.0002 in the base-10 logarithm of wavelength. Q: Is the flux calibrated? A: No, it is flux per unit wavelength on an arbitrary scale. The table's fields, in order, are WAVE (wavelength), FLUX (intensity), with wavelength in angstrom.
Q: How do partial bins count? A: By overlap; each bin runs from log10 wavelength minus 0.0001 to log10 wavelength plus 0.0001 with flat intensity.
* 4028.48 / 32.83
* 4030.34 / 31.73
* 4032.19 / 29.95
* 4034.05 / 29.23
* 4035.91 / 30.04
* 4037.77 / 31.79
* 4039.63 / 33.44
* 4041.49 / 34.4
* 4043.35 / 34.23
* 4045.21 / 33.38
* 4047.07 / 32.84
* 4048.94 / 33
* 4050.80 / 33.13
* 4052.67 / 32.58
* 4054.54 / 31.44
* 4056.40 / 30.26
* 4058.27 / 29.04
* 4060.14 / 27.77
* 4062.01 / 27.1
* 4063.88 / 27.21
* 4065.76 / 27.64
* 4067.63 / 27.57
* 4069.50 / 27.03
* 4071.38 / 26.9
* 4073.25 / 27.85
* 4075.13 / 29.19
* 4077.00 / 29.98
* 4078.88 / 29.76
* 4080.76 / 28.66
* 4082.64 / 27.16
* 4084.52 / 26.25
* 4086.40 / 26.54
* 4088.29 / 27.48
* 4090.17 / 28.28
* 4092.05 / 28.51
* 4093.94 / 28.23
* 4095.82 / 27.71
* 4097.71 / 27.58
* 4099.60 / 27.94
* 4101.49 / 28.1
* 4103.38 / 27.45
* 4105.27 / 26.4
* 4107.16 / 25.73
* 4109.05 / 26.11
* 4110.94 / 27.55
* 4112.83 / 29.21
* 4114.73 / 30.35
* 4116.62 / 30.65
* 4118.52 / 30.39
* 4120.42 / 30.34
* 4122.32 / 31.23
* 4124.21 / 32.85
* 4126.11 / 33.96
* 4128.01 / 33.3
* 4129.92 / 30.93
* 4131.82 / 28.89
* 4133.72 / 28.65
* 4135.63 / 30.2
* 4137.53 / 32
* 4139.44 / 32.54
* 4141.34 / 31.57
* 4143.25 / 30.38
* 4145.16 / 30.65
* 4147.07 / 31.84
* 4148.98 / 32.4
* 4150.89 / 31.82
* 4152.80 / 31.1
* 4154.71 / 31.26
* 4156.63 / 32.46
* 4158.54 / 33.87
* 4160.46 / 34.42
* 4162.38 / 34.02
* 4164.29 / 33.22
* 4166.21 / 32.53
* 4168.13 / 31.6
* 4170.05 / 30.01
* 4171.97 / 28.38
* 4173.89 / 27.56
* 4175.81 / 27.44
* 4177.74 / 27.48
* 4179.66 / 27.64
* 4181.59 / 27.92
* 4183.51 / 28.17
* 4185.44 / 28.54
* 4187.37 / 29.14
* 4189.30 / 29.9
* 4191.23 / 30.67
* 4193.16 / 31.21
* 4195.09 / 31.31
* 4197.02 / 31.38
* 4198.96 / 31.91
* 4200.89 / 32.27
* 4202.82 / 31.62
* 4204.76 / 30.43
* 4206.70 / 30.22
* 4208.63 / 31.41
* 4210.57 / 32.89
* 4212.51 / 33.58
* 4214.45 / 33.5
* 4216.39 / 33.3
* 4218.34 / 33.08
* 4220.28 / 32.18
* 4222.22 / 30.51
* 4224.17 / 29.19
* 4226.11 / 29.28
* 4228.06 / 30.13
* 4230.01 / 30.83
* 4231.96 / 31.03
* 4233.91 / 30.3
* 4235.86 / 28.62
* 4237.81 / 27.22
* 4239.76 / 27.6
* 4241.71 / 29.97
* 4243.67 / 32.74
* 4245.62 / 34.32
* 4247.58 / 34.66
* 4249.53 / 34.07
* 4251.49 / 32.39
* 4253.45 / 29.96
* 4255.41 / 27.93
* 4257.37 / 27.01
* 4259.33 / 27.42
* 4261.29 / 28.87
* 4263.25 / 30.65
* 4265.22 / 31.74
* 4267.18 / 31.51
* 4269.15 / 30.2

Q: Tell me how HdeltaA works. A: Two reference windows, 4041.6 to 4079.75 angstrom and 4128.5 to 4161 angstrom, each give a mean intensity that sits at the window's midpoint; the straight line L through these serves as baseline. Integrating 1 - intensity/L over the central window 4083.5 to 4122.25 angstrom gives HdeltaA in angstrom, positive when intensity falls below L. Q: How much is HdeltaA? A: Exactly 3.3 angstrom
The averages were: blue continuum 30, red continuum 31.5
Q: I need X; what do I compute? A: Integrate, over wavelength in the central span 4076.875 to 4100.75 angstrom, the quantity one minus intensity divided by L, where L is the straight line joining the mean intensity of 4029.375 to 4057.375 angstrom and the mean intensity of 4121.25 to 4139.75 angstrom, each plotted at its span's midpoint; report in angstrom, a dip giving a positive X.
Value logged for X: 2.9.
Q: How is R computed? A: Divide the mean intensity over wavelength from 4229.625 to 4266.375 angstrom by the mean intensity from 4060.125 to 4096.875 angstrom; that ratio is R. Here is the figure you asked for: 1.1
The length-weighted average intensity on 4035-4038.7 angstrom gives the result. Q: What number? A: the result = 30.9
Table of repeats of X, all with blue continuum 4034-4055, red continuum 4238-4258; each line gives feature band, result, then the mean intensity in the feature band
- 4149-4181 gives 0.7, 30.9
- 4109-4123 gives 1.0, 29.7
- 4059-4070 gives 1.7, 27.4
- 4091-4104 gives 1.7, 27.9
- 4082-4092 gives 1.6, 27.3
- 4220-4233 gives 0.3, 30.3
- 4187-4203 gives 0.2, 31.1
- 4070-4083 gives 1.5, 28.5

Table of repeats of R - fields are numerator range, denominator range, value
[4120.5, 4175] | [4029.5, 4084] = 1.05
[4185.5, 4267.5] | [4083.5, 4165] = 1.03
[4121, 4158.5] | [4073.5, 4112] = 1.14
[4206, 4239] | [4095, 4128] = 1.06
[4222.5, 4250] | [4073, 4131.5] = 1.06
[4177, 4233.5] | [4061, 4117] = 1.10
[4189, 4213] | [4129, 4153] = 1.01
